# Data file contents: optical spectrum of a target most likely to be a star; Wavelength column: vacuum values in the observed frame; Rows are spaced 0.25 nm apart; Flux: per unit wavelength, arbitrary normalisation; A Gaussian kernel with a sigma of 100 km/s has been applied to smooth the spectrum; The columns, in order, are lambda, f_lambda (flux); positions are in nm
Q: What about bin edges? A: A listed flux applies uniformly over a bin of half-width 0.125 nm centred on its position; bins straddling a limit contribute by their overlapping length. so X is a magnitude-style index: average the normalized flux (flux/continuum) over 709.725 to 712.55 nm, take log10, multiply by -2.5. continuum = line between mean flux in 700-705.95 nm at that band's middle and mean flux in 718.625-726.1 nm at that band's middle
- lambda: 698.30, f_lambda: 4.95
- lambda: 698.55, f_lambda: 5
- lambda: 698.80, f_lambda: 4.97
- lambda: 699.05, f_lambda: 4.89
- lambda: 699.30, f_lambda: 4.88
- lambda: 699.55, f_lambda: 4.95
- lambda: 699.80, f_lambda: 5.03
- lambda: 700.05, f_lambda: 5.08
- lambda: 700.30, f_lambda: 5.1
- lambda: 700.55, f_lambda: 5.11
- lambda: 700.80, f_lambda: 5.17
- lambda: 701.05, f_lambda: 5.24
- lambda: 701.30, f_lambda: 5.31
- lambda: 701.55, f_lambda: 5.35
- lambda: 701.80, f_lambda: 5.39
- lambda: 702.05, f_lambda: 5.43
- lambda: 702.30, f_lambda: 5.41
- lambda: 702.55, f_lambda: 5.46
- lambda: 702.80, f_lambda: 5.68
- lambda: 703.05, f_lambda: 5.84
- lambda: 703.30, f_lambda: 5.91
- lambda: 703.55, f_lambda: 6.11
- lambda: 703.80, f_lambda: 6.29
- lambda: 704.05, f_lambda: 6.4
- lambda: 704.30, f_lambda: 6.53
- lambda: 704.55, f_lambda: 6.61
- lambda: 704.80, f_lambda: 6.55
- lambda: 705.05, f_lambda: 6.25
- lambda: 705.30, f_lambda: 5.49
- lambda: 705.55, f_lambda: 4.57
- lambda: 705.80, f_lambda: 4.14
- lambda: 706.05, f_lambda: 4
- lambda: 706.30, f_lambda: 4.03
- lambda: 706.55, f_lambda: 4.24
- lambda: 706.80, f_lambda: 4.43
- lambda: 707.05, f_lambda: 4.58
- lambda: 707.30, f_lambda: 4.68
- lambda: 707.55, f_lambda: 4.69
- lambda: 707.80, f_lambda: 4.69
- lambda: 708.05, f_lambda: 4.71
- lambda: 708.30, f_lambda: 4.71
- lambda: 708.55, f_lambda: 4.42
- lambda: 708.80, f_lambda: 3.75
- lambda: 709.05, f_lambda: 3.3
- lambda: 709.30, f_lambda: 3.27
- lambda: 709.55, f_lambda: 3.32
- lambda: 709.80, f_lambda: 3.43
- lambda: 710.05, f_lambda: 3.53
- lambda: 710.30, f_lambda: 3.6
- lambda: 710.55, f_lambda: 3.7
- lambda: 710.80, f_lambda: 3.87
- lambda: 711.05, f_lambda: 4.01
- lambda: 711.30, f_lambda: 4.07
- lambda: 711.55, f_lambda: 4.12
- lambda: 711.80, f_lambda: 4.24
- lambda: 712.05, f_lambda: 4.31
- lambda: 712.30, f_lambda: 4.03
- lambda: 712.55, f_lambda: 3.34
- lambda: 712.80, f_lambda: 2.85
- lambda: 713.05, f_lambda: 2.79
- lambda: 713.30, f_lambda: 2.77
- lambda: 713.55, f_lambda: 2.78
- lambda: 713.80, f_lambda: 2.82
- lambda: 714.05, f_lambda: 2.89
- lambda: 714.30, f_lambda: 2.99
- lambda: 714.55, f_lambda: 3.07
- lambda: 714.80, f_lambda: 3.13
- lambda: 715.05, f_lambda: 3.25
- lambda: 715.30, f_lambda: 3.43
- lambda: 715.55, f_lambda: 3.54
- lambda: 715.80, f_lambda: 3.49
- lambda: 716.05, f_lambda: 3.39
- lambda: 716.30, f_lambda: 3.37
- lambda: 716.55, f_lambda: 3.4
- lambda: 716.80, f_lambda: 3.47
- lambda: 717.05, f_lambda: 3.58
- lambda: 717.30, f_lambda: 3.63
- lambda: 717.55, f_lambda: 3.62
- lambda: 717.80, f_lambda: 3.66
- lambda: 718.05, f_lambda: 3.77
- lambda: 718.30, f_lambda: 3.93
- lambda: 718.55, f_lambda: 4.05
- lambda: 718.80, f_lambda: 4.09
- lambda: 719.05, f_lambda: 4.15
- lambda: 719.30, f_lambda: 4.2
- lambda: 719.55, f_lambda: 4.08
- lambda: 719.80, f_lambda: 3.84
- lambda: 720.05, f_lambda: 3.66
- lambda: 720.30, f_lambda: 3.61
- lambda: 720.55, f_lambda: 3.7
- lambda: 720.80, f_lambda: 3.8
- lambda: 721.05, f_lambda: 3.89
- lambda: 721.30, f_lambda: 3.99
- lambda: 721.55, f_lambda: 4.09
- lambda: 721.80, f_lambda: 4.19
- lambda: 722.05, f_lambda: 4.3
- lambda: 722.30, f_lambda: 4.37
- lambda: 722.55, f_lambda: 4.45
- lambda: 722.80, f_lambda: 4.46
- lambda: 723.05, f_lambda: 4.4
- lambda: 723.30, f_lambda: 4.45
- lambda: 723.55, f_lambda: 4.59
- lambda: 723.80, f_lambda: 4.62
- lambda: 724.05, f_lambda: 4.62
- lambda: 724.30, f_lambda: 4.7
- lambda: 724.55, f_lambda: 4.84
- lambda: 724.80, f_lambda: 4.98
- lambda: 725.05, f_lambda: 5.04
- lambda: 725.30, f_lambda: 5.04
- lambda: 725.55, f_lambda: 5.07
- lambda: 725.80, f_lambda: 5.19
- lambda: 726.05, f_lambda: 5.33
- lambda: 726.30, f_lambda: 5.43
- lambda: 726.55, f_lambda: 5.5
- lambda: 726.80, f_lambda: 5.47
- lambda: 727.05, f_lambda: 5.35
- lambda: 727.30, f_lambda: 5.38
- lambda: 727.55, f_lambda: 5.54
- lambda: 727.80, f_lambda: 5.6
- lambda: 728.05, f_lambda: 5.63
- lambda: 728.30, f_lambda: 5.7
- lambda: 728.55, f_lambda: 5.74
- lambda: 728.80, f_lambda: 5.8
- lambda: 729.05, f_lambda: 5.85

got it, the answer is 0.29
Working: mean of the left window 5.6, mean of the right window 4.38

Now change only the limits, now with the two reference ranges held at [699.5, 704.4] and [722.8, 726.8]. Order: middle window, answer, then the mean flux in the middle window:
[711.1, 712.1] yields 0.26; 4.16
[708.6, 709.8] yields 0.47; 3.48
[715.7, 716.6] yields 0.45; 3.41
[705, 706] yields 0.11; 4.94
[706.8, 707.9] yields 0.17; 4.63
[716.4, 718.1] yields 0.39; 3.58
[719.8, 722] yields 0.28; 3.88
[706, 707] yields 0.27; 4.22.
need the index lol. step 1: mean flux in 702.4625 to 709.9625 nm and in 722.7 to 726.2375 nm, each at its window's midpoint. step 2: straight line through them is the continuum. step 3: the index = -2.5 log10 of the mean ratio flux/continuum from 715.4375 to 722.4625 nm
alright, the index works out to 0.26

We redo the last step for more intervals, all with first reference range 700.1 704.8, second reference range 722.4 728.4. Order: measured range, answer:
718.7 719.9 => 0.27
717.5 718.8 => 0.34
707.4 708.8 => 0.21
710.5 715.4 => 0.50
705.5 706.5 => 0.32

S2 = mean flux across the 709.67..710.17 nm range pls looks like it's 3.48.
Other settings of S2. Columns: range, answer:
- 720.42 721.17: 3.79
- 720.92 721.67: 3.99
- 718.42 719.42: 4.12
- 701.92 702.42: 5.42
